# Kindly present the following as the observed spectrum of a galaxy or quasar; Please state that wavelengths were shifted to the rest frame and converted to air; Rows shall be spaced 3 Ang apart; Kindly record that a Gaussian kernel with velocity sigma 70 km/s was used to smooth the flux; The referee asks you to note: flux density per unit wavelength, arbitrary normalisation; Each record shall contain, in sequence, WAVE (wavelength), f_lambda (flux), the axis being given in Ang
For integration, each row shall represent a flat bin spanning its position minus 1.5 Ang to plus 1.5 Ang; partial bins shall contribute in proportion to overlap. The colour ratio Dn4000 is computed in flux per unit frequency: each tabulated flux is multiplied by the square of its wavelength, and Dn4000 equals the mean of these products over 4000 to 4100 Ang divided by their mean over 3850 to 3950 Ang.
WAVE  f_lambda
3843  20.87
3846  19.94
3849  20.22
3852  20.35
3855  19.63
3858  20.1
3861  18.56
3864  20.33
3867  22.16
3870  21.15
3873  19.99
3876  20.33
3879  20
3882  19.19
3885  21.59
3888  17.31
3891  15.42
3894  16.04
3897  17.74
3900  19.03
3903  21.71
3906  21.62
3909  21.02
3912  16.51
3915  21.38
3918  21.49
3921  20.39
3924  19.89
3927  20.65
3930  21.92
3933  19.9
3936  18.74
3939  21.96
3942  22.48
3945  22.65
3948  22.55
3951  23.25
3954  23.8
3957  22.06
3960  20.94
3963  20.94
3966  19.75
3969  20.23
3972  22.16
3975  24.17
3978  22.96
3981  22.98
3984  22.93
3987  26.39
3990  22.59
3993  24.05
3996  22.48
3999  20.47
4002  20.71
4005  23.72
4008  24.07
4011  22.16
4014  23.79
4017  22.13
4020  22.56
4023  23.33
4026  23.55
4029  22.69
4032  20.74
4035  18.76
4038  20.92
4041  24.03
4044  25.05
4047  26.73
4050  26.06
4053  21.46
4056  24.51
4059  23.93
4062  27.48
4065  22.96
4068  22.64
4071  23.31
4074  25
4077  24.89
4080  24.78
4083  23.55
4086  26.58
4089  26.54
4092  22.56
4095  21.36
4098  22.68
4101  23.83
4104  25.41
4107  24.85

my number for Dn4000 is 1.3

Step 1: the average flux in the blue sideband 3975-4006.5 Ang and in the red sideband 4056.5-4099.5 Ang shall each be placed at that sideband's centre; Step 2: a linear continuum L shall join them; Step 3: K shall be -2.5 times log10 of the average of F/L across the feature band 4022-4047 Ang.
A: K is 0.04 mag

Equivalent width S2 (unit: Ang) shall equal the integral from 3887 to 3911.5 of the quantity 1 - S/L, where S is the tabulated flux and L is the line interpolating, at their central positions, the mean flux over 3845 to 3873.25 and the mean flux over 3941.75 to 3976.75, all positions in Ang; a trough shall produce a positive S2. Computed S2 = 2.7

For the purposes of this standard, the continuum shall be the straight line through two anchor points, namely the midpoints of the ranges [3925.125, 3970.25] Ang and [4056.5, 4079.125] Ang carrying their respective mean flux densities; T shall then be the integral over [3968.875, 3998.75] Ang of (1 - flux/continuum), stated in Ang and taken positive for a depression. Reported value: -1.07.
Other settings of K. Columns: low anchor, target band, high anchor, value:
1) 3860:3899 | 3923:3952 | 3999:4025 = -0.033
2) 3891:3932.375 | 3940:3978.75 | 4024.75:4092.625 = -0.051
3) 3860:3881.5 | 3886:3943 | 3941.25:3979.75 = 0.080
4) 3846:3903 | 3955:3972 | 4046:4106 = 0.031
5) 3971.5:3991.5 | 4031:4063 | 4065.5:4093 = 0.024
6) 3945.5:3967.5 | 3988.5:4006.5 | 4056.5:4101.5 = 0.016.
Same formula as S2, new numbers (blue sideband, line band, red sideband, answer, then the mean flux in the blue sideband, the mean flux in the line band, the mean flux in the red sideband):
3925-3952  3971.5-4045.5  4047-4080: 0.97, 21.5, 22.8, 24.4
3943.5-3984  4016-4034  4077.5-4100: 0.55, 22.2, 22.4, 24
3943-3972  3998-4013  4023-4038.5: -0.48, 21.8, 22.3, 21.6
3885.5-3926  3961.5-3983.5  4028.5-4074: -0.74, 19.3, 21.9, 23.5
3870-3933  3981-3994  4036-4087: -1.01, 19.7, 23.9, 24.3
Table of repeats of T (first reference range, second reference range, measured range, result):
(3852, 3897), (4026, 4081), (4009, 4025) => -0.05 Ang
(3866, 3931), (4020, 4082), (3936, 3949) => -0.67 Ang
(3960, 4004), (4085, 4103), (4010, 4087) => -1.10 Ang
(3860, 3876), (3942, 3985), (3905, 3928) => 1.12 Ang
